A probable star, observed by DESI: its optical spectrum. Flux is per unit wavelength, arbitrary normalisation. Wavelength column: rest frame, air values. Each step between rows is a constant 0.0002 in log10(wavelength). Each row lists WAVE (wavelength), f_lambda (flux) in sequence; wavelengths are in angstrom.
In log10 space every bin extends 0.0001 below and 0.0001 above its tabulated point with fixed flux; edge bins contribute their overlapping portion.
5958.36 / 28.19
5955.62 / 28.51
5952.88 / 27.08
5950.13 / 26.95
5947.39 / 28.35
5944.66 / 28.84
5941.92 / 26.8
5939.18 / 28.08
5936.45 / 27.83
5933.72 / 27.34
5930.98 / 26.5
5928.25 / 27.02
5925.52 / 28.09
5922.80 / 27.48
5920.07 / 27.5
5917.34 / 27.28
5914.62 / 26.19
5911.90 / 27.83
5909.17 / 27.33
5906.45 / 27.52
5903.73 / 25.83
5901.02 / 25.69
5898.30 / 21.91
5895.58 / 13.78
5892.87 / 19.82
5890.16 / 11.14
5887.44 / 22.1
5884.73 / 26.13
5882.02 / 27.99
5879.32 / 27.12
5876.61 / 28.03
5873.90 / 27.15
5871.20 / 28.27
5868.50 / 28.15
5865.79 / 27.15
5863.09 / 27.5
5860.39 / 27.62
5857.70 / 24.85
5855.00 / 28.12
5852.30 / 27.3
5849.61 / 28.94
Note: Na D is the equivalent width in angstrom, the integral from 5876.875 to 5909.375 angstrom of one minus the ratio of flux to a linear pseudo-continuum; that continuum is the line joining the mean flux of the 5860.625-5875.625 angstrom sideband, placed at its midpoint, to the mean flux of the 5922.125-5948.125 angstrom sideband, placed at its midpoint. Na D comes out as 5.40 angstrom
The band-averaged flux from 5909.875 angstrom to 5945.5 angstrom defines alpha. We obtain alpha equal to 27.4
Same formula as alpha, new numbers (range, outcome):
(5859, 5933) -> 25.5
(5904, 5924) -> 27.2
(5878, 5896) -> 21.5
